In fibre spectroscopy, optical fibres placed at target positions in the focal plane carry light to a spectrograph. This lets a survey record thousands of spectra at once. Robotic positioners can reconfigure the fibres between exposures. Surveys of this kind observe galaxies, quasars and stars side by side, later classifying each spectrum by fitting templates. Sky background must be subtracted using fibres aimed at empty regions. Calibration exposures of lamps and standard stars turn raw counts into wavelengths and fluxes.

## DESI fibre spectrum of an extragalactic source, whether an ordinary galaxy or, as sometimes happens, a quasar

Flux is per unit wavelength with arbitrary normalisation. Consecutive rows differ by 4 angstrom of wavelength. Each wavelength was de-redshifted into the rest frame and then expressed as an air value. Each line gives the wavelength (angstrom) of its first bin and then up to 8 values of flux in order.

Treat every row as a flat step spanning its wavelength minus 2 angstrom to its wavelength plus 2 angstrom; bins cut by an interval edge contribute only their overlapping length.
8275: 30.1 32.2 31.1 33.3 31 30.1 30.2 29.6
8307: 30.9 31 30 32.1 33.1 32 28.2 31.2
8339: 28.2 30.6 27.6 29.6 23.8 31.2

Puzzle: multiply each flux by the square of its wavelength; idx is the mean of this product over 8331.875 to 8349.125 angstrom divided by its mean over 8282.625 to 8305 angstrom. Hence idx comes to 1.0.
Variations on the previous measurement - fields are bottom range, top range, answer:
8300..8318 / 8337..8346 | 0.97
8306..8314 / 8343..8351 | 0.94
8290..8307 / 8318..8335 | 1.04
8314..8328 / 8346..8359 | 0.87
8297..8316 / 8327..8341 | 0.98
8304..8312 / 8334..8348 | 0.96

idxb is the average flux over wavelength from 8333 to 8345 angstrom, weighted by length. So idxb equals 30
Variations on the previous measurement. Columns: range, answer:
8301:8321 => 30.7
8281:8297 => 31.4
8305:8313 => 30.9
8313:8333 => 31.1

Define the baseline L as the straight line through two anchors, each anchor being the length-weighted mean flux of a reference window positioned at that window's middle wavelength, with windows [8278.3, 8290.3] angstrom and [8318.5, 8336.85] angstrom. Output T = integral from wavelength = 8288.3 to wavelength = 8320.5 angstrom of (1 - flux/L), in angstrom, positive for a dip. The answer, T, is 1.06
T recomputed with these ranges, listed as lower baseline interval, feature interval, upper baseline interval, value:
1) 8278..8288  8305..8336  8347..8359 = -1.4 angstrom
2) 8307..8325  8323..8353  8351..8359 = -0.9 angstrom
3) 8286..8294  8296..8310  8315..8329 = 0.7 angstrom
